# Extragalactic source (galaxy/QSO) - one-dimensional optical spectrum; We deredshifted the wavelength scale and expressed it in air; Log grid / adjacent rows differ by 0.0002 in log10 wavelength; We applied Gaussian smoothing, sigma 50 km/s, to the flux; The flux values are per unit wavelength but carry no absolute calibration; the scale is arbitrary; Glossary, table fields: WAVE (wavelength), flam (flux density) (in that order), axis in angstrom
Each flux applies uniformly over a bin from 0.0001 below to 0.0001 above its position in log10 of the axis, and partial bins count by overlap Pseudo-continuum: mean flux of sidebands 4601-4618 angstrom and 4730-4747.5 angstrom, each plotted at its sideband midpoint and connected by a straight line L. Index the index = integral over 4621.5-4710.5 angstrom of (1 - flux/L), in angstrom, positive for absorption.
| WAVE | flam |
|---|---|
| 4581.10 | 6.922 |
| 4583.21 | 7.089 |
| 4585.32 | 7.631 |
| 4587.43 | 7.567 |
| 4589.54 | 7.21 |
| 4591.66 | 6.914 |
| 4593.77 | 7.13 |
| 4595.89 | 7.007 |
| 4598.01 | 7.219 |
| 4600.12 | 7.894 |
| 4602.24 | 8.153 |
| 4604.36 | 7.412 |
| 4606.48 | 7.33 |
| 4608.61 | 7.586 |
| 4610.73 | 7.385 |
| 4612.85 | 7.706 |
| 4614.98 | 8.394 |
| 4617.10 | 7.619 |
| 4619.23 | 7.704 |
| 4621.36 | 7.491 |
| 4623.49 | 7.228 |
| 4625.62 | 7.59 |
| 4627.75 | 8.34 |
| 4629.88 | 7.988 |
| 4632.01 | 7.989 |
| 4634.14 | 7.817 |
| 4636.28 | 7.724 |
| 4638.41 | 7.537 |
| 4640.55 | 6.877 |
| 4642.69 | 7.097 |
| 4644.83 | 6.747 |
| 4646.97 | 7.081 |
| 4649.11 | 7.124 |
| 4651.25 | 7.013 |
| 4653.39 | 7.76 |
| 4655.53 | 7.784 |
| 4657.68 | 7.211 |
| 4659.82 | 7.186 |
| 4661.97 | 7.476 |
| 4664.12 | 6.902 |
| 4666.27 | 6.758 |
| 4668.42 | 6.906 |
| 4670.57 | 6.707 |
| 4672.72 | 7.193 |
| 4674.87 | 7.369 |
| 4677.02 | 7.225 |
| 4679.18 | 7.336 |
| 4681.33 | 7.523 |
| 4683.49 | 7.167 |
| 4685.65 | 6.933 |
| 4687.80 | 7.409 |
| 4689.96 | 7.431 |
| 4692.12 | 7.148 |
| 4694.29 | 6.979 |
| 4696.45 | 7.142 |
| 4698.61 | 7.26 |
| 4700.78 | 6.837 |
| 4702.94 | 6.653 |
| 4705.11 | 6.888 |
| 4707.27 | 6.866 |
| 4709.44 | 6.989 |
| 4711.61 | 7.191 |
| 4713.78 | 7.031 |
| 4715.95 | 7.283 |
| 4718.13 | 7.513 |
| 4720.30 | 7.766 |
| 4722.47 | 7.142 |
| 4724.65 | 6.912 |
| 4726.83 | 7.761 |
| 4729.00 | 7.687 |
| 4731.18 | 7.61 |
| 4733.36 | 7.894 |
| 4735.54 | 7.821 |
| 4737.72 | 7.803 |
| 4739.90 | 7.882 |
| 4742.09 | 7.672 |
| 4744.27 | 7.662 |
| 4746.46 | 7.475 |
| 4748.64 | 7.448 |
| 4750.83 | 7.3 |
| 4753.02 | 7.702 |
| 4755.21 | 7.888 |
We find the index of 5.3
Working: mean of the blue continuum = 7.7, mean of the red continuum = 7.73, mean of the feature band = 7.25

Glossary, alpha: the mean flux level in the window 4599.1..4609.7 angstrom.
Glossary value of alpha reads 7.67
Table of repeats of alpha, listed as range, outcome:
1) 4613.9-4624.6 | 7.68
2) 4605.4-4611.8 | 7.43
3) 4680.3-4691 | 7.29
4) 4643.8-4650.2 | 6.99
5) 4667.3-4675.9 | 7.04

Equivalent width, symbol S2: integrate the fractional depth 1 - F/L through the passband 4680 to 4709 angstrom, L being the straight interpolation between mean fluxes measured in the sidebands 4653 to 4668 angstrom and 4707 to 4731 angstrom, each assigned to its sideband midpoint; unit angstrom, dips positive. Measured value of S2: 0.77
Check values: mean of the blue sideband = 7.26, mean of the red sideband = 7.31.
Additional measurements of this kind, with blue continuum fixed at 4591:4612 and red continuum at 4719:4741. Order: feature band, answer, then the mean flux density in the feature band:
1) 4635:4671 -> 1.53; 7.18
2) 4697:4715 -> 1.46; 6.97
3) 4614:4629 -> -0.64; 7.77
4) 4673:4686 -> 0.47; 7.27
